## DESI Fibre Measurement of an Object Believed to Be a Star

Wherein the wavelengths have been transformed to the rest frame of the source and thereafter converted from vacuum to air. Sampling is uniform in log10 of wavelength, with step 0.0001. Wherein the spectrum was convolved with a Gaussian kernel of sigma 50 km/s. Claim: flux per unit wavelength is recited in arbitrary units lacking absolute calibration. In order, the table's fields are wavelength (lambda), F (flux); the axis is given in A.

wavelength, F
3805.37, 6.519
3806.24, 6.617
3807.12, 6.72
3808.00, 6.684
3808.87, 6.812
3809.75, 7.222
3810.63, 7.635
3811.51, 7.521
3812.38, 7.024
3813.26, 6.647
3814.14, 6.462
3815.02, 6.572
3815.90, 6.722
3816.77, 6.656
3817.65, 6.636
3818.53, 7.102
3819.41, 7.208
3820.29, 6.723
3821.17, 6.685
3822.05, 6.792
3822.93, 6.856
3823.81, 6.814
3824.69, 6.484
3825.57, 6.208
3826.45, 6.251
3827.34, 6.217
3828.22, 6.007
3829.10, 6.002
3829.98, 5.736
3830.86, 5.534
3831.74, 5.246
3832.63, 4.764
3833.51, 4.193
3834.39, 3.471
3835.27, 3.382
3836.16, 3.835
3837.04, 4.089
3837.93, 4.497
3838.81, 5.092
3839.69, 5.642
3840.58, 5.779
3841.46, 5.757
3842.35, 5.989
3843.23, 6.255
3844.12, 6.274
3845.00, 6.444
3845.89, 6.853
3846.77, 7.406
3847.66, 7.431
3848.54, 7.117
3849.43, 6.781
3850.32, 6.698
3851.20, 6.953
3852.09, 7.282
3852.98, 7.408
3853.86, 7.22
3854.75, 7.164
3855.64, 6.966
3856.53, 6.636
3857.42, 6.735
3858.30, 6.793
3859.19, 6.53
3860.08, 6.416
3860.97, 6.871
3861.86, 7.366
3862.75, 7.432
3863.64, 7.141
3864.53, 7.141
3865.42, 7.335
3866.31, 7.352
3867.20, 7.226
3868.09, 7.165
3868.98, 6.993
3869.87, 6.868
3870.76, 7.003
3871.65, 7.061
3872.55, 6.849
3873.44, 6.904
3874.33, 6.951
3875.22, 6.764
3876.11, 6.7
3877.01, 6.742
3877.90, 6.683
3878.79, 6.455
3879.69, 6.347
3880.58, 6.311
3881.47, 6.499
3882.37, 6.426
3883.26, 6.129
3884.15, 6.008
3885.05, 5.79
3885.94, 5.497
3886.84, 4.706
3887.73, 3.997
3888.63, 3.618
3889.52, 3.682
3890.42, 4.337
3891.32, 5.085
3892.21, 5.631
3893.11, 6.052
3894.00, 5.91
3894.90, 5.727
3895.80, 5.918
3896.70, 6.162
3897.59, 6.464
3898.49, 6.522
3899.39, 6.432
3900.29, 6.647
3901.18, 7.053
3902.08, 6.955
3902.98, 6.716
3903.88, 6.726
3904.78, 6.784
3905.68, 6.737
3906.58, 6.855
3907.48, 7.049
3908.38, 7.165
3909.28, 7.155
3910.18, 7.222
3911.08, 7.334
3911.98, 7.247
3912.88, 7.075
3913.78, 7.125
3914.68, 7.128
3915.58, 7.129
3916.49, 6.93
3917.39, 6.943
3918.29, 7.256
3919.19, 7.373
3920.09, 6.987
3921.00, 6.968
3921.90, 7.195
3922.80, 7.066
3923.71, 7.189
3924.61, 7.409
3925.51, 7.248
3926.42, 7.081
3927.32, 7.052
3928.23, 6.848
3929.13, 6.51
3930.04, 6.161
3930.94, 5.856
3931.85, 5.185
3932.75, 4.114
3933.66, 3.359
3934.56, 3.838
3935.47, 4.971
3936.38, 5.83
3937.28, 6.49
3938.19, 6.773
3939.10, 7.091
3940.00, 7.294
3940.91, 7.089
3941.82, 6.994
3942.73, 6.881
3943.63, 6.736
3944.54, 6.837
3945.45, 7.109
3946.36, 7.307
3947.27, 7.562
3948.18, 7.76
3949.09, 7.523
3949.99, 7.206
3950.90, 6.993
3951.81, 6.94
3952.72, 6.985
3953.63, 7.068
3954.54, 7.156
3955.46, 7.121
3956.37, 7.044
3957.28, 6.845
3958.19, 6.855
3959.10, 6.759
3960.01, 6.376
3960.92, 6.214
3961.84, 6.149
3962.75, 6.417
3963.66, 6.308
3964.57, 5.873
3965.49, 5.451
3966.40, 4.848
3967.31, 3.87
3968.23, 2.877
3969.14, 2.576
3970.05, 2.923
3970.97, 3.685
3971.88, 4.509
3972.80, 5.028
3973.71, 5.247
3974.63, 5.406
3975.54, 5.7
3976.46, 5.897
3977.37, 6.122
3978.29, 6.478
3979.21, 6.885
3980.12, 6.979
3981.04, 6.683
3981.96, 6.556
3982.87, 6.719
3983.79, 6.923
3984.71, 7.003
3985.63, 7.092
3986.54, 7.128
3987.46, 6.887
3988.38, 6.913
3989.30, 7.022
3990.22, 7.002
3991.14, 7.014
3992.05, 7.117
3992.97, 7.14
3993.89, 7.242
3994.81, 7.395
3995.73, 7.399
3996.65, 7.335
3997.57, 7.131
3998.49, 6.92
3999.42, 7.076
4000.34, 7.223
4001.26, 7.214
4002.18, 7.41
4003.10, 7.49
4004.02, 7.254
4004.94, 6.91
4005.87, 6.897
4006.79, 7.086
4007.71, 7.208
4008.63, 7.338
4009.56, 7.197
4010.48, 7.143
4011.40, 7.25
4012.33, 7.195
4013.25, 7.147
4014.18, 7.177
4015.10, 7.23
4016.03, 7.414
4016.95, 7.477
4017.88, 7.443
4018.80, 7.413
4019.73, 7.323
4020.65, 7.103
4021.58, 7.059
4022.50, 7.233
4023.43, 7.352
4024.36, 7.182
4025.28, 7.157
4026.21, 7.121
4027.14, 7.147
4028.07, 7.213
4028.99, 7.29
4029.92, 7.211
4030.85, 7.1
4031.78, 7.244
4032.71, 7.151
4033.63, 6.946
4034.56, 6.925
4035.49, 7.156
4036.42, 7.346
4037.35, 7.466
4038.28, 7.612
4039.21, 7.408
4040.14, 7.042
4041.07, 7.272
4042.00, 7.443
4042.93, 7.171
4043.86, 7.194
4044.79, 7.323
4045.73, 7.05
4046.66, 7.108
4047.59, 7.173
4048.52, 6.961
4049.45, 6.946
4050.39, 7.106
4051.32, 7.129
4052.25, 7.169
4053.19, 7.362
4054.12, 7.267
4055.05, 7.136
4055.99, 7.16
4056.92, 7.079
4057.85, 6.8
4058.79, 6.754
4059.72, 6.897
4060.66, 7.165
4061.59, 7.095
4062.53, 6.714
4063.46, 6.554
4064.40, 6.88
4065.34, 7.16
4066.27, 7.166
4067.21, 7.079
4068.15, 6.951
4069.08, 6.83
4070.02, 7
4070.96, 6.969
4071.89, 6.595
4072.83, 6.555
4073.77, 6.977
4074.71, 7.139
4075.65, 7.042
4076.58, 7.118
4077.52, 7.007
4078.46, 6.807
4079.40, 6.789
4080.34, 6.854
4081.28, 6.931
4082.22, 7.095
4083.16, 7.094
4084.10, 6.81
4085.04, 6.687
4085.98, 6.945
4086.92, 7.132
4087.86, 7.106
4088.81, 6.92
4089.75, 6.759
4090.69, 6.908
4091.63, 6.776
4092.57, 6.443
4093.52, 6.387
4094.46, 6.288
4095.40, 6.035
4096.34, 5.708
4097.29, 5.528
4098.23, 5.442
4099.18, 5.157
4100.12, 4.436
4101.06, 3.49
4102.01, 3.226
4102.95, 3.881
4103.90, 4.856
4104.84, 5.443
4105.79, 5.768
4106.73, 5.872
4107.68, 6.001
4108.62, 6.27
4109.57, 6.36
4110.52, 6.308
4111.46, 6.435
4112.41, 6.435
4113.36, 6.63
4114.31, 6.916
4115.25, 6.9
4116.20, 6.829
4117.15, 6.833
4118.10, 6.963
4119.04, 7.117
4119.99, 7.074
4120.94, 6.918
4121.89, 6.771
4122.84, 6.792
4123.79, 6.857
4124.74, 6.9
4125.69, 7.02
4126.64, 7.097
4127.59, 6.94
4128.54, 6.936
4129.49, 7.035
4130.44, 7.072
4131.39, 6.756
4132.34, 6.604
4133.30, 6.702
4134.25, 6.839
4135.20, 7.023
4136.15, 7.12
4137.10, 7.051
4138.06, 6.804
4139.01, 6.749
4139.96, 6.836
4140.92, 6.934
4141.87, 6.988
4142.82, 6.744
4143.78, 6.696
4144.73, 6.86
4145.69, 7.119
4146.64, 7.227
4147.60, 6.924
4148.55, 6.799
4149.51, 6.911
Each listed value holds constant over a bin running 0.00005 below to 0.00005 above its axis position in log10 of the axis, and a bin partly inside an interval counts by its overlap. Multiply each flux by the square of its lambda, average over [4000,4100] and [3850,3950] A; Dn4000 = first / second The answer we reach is 1.1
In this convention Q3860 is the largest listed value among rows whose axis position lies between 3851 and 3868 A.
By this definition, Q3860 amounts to 7.432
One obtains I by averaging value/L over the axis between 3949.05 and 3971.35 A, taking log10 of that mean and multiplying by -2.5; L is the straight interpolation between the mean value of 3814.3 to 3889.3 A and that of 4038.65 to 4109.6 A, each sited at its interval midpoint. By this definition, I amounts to 0.10 mag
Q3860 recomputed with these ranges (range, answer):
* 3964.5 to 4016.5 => 7.49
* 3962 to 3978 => 6.417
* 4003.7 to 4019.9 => 7.477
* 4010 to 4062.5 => 7.612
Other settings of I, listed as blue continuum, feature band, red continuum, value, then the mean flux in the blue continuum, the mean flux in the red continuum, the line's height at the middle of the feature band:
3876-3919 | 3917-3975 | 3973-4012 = 0.064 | 6.32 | 6.9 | 6.61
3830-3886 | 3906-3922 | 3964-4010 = -0.122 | 6.36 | 6.35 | 6.36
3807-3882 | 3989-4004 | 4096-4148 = -0.121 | 6.48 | 6.41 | 6.44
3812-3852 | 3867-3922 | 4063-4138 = -0.048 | 6.08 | 6.53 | 6.19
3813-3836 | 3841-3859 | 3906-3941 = -0.105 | 6.02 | 6.63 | 6.17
